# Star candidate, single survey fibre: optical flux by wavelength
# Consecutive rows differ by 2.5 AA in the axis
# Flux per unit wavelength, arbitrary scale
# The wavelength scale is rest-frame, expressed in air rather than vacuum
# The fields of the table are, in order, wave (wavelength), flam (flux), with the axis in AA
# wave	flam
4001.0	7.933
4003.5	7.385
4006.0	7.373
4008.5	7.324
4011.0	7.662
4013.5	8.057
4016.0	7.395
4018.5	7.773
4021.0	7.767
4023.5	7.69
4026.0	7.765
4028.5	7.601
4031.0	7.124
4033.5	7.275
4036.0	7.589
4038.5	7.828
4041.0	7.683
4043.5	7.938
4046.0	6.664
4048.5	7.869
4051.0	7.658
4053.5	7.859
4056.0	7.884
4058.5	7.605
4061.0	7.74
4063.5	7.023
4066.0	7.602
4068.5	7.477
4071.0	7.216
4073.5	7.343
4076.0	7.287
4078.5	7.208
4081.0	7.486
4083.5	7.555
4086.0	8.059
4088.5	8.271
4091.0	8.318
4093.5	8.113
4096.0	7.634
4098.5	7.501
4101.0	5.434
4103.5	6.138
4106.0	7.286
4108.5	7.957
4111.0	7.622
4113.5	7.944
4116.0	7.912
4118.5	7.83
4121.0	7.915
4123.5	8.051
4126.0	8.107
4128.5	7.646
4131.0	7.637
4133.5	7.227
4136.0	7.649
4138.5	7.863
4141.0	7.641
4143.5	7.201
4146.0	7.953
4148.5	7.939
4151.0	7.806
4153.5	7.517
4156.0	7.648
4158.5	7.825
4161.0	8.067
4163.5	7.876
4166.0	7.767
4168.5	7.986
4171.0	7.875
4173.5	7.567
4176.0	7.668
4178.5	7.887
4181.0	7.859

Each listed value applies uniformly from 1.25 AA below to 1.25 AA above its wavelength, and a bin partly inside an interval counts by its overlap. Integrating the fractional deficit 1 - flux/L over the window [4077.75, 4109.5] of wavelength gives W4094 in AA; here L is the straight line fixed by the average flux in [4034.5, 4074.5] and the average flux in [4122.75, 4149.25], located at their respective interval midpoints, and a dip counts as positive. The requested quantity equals 0.7 AA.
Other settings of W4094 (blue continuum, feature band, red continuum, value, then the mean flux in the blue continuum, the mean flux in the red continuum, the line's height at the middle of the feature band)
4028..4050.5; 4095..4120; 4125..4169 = 1.06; 7.51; 7.74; 7.65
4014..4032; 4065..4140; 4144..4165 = 1.49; 7.61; 7.81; 7.73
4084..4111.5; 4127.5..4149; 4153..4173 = 0.18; 7.48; 7.82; 7.69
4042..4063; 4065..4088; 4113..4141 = 0.56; 7.63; 7.79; 7.68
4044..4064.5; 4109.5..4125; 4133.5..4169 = -0.41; 7.56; 7.74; 7.68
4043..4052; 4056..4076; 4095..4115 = -0.14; 7.49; 7.19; 7.4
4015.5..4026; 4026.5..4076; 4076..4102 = 0.72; 7.69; 7.57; 7.63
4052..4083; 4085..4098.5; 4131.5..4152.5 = -0.87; 7.48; 7.66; 7.54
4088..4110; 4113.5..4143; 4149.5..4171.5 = -0.69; 7.38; 7.82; 7.59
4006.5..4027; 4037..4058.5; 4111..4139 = 0.09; 7.67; 7.79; 7.7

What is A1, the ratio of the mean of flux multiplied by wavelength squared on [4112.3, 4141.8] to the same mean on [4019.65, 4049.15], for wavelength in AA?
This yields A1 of 1.1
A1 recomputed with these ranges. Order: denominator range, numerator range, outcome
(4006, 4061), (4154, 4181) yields 1.09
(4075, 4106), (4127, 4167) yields 1.07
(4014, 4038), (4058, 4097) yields 1.03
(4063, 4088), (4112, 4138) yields 1.07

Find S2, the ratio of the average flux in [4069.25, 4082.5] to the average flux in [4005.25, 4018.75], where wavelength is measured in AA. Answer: 0.96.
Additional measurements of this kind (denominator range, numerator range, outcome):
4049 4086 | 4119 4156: 1.03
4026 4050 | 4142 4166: 1.03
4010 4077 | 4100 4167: 1.01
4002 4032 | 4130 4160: 1.01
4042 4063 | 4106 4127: 1.03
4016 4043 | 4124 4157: 1.01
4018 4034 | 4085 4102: 1.01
